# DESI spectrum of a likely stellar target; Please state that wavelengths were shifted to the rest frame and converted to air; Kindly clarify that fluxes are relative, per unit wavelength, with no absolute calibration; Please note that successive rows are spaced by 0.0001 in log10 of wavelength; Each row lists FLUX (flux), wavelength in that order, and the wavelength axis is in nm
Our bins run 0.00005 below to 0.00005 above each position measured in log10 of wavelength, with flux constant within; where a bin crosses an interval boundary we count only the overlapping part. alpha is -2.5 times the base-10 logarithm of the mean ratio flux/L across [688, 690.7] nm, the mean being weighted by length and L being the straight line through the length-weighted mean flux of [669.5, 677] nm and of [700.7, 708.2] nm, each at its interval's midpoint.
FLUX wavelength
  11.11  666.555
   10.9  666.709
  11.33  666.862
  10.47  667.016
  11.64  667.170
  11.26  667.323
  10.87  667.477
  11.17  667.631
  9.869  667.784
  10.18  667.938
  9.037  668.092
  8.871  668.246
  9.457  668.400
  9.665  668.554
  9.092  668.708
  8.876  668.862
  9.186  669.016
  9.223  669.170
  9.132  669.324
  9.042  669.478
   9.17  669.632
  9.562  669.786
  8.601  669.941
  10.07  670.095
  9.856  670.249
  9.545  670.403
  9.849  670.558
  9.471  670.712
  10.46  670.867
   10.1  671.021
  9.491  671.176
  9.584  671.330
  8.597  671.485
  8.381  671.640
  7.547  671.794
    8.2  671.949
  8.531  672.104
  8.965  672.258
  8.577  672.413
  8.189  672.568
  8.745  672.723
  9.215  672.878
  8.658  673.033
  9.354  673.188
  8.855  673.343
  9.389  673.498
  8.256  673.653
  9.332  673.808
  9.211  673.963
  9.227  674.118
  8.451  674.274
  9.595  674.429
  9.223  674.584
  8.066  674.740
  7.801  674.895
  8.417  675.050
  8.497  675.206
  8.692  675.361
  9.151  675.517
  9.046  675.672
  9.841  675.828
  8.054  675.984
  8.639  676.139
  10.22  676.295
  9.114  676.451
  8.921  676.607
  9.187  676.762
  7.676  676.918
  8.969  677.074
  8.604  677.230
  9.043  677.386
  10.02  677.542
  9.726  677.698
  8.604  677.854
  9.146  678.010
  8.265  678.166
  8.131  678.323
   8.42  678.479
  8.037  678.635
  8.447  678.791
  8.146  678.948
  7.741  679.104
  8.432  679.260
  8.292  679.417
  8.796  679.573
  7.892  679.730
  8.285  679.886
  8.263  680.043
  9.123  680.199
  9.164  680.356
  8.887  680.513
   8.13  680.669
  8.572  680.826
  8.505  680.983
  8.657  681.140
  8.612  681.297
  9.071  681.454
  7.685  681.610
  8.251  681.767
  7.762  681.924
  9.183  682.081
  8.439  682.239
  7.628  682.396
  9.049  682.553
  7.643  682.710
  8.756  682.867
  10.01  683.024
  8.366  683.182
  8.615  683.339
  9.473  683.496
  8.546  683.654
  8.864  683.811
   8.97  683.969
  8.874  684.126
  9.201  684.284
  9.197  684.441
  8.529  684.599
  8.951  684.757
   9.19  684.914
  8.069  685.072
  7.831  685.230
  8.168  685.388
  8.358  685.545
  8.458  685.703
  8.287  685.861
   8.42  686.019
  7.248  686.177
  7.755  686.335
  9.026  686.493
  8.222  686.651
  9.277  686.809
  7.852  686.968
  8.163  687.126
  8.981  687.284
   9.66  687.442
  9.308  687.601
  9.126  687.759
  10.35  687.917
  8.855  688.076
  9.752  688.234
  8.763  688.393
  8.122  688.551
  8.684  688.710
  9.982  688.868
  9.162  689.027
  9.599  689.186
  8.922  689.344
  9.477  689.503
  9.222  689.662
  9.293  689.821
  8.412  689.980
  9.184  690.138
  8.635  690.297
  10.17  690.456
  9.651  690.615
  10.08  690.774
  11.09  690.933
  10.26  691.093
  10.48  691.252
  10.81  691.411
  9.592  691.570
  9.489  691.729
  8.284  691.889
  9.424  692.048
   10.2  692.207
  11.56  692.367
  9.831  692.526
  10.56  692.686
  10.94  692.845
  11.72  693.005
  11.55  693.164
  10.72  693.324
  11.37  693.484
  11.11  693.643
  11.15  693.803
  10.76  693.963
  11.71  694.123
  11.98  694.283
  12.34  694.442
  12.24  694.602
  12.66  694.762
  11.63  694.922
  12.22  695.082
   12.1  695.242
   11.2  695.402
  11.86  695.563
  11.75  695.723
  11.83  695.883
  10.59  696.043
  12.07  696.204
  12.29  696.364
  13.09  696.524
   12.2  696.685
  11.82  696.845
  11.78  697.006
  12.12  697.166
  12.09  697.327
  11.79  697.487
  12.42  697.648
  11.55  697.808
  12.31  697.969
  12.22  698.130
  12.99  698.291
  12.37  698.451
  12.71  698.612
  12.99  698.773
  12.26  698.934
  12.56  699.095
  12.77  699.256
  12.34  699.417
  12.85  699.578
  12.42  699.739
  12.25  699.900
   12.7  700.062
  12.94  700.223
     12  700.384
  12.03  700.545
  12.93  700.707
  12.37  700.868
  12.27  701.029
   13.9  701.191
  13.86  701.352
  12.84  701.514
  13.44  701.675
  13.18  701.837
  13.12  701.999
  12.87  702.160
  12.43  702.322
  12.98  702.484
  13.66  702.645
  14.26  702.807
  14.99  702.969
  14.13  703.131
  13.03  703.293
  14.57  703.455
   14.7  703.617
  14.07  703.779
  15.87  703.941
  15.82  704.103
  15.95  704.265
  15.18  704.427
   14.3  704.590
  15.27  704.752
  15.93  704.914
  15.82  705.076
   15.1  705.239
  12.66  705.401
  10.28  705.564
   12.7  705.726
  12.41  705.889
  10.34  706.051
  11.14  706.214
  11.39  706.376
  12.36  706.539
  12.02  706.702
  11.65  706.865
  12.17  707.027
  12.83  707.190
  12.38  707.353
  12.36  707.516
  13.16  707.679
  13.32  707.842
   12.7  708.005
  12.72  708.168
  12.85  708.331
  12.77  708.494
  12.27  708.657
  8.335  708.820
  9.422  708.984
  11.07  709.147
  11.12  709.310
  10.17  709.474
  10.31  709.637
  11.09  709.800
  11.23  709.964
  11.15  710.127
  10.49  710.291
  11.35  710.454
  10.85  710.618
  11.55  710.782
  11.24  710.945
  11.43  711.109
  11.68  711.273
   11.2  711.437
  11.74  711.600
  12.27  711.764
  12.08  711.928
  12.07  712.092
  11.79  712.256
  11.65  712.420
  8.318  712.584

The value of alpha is 0.22 mag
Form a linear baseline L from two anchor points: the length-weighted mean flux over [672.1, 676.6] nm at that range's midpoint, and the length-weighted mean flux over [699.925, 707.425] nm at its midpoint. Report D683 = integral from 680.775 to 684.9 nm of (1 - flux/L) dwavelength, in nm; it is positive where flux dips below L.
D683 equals 0.60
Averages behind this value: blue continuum 8.88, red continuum 13.3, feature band 8.68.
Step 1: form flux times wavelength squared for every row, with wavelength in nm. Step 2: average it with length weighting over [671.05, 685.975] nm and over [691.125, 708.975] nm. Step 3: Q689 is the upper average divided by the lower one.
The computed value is 1.5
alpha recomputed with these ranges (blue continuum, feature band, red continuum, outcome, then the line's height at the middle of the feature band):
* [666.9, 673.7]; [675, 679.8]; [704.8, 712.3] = 0.133 mag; 9.85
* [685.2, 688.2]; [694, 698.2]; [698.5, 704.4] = -0.033 mag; 11.6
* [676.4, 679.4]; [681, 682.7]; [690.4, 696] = 0.104 mag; 9.25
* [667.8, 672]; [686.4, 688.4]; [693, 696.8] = 0.217 mag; 11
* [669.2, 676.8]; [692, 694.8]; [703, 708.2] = 0.053 mag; 11.8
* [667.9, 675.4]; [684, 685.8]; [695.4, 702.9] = 0.235 mag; 10.7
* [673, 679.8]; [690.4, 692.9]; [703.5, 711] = 0.048 mag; 10.6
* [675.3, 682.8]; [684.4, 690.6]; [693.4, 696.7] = 0.166 mag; 10.3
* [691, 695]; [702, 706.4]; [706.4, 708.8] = -0.147 mag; 12.1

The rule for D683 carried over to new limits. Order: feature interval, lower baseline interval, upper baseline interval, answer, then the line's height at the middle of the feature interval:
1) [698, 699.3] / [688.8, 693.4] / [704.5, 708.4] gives -0.141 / 11.4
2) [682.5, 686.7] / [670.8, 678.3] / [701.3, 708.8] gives 0.711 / 10.4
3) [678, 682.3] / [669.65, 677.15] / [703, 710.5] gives 0.576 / 9.73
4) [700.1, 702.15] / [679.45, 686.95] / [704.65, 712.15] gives -0.358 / 11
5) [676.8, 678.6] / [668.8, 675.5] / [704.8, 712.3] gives 0.128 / 9.45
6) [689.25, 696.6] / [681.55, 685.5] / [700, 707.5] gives 0.035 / 10.8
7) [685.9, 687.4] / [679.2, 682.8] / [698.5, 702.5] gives 0.207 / 9.7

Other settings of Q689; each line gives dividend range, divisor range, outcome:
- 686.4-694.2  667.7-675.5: 1.14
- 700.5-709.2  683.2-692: 1.52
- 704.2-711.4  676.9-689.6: 1.50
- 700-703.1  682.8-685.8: 1.57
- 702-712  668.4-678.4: 1.54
